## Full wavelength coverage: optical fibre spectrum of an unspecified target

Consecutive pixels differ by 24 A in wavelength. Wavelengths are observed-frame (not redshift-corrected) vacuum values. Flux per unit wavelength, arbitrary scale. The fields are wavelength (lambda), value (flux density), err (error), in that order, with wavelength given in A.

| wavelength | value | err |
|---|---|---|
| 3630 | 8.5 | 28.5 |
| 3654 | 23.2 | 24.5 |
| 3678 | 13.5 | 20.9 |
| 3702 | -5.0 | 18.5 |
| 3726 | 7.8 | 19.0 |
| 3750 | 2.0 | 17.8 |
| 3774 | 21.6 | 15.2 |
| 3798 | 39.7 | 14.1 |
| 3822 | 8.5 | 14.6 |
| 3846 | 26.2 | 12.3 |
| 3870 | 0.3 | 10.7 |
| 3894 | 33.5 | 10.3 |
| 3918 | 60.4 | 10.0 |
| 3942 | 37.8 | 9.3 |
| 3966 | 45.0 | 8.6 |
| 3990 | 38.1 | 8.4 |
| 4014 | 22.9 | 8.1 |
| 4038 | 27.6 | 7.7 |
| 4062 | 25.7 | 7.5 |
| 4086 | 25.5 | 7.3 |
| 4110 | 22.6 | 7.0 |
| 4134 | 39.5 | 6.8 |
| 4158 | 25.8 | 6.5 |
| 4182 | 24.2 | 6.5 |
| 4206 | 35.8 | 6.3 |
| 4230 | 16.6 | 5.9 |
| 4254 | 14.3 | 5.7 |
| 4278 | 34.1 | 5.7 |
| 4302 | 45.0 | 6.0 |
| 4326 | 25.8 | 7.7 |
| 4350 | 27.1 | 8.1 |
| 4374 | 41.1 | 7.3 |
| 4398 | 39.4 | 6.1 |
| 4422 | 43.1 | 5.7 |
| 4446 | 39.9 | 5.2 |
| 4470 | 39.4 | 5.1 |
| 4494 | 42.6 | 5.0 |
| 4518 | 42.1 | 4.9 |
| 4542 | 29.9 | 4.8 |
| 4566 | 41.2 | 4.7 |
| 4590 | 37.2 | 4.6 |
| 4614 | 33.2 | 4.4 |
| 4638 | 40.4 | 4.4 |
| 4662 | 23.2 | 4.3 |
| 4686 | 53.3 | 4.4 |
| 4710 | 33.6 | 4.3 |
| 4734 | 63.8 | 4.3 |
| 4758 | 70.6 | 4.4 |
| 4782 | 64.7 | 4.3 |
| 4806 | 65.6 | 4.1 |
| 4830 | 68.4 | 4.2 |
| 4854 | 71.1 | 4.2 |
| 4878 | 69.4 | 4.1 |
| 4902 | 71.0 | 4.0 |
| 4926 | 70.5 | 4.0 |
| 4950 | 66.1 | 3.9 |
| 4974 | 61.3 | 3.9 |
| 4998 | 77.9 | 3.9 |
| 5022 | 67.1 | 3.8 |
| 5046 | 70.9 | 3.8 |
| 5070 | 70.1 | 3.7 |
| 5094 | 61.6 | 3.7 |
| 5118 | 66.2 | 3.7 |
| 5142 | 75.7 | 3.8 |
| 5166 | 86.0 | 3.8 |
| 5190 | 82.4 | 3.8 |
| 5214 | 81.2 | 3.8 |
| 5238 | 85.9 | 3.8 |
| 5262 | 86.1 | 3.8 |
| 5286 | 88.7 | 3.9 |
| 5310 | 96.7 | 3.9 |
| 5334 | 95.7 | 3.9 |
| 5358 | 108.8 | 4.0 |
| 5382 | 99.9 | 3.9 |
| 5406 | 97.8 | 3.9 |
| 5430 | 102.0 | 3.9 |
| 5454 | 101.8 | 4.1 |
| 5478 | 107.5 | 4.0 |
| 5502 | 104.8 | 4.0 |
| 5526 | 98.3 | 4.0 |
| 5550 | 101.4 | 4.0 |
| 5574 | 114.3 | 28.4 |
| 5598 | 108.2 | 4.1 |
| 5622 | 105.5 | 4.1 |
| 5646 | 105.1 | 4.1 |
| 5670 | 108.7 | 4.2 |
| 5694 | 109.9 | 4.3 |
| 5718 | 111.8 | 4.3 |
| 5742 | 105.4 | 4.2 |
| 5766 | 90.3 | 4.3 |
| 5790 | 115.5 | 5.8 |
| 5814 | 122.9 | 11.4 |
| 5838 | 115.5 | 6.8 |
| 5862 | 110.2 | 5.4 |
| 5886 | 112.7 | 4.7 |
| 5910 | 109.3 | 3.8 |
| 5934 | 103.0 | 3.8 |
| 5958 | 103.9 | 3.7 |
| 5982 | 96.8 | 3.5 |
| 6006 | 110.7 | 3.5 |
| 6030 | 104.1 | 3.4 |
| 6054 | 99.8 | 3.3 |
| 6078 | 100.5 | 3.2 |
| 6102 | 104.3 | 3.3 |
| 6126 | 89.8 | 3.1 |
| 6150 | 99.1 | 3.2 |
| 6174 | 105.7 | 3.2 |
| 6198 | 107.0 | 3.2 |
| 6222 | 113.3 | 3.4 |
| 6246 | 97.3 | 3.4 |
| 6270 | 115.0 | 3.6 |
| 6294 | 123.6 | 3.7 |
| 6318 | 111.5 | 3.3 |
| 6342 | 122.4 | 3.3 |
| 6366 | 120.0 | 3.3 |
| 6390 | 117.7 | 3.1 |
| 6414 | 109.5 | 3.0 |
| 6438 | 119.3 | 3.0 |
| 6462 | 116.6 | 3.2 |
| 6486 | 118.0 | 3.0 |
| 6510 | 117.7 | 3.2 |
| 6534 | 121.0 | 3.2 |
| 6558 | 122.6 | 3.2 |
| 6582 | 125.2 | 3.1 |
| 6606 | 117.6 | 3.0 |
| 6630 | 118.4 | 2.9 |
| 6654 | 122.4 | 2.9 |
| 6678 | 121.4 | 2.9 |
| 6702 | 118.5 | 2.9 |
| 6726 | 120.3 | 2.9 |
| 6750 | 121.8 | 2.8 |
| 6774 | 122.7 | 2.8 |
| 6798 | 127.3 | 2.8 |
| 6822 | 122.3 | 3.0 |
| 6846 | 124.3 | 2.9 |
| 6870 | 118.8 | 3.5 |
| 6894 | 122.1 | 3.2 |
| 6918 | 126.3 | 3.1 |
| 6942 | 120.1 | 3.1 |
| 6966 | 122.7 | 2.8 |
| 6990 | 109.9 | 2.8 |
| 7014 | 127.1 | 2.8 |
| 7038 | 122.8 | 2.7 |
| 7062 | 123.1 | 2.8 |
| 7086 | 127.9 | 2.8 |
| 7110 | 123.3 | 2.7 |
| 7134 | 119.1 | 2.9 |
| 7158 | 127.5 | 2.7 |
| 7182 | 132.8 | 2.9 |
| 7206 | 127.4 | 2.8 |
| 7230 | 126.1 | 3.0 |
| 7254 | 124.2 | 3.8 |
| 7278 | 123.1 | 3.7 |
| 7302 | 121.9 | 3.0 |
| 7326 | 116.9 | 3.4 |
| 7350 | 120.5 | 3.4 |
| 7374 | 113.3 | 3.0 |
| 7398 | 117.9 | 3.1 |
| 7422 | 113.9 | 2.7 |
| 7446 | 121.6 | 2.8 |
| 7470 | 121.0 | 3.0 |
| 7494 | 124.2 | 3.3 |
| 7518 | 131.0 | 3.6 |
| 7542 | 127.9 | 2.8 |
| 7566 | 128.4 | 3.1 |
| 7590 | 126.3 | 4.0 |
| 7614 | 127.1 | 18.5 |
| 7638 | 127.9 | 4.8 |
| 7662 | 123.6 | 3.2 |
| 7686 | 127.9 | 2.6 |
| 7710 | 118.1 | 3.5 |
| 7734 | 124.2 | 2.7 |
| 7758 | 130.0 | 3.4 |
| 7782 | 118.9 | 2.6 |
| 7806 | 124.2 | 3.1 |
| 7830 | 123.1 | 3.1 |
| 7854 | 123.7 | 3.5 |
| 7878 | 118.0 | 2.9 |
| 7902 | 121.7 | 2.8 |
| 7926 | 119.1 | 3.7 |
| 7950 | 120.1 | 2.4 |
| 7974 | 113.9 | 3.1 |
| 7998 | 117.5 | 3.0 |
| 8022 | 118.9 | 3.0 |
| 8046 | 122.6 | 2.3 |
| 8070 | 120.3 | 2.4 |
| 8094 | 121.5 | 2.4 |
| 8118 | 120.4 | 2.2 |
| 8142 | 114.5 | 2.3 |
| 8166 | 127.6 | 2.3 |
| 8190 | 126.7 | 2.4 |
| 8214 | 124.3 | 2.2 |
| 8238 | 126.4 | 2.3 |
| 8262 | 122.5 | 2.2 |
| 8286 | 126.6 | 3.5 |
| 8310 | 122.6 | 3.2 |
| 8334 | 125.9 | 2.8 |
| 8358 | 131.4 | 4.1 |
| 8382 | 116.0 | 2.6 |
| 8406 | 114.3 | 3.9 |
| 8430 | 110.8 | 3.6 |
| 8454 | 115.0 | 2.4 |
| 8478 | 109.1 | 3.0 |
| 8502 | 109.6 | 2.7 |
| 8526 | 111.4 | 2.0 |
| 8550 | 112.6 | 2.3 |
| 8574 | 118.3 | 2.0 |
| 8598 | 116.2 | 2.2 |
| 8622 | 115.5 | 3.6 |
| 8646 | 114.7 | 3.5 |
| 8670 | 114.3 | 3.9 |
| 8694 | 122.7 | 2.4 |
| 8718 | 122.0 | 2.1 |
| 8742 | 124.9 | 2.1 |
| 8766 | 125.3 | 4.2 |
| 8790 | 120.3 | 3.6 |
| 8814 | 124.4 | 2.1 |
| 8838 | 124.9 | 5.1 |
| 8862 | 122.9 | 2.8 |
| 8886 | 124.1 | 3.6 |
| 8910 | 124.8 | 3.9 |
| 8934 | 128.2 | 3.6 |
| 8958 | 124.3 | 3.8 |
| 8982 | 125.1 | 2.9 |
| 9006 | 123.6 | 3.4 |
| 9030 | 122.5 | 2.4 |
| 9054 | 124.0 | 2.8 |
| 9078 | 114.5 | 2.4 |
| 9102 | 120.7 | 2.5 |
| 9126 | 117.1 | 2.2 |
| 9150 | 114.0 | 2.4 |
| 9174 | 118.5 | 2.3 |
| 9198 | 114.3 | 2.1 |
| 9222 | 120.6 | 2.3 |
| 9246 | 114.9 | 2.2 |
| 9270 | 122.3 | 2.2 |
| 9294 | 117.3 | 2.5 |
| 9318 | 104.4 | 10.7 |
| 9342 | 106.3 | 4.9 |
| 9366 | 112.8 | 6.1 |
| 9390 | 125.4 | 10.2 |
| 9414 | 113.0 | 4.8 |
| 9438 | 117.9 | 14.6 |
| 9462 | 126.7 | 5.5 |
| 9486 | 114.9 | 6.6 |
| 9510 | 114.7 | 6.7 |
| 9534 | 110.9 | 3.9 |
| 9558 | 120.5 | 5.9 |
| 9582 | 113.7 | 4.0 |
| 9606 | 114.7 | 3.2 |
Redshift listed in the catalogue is 0.186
